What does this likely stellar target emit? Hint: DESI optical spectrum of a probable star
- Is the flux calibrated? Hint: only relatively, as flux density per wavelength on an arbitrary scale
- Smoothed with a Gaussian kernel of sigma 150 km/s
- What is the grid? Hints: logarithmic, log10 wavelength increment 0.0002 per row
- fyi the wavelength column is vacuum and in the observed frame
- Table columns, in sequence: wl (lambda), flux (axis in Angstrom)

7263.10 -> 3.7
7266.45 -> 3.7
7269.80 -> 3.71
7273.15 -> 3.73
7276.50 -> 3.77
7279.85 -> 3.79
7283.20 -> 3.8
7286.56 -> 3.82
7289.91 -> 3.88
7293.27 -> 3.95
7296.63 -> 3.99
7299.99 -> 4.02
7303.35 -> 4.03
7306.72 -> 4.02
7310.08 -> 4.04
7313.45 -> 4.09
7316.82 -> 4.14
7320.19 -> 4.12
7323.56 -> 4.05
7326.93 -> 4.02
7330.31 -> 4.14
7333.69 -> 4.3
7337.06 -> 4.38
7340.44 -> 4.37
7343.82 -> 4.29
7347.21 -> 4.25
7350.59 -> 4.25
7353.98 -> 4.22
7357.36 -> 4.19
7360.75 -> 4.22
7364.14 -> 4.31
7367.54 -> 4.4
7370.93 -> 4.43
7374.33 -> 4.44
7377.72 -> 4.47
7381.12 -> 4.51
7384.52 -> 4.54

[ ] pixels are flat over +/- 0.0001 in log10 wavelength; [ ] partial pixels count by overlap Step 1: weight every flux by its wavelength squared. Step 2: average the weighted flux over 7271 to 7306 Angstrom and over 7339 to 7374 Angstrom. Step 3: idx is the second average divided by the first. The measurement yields 1.1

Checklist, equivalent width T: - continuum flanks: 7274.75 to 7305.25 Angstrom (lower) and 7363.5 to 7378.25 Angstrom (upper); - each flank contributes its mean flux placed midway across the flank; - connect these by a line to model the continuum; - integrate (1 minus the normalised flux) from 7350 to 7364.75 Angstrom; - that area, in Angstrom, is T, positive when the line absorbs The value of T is 0.3 Angstrom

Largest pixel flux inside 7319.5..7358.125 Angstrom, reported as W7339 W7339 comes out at 4.38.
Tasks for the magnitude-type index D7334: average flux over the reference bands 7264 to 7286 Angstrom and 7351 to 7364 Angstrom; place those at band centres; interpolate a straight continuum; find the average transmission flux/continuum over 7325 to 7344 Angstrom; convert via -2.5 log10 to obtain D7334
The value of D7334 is -0.04 mag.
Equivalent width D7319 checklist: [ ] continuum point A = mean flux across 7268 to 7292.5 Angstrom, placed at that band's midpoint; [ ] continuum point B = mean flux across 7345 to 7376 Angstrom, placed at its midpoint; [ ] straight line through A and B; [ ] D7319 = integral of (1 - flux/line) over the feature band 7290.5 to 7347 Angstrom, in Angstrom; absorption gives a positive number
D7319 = -1.2 Angstrom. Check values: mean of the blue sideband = 3.79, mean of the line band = 4.12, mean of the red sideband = 4.3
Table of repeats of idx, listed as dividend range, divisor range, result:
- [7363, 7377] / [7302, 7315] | 1.11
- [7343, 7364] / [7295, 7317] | 1.06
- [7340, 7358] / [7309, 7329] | 1.05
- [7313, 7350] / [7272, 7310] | 1.09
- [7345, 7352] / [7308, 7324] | 1.05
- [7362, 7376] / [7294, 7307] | 1.11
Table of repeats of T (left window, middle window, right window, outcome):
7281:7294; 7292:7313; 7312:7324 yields -0.19 Angstrom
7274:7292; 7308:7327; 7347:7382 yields -0.22 Angstrom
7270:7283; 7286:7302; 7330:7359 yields -0.20 Angstrom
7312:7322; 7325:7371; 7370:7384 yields 0.39 Angstrom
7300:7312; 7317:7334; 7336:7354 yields 0.20 Angstrom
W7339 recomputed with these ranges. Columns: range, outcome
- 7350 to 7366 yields 4.31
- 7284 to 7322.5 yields 4.14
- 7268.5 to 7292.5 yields 3.88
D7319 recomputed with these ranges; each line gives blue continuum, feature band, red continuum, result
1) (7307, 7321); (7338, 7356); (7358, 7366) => -0.3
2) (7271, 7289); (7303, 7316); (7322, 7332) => -0.3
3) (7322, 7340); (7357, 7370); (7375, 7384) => 0.3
